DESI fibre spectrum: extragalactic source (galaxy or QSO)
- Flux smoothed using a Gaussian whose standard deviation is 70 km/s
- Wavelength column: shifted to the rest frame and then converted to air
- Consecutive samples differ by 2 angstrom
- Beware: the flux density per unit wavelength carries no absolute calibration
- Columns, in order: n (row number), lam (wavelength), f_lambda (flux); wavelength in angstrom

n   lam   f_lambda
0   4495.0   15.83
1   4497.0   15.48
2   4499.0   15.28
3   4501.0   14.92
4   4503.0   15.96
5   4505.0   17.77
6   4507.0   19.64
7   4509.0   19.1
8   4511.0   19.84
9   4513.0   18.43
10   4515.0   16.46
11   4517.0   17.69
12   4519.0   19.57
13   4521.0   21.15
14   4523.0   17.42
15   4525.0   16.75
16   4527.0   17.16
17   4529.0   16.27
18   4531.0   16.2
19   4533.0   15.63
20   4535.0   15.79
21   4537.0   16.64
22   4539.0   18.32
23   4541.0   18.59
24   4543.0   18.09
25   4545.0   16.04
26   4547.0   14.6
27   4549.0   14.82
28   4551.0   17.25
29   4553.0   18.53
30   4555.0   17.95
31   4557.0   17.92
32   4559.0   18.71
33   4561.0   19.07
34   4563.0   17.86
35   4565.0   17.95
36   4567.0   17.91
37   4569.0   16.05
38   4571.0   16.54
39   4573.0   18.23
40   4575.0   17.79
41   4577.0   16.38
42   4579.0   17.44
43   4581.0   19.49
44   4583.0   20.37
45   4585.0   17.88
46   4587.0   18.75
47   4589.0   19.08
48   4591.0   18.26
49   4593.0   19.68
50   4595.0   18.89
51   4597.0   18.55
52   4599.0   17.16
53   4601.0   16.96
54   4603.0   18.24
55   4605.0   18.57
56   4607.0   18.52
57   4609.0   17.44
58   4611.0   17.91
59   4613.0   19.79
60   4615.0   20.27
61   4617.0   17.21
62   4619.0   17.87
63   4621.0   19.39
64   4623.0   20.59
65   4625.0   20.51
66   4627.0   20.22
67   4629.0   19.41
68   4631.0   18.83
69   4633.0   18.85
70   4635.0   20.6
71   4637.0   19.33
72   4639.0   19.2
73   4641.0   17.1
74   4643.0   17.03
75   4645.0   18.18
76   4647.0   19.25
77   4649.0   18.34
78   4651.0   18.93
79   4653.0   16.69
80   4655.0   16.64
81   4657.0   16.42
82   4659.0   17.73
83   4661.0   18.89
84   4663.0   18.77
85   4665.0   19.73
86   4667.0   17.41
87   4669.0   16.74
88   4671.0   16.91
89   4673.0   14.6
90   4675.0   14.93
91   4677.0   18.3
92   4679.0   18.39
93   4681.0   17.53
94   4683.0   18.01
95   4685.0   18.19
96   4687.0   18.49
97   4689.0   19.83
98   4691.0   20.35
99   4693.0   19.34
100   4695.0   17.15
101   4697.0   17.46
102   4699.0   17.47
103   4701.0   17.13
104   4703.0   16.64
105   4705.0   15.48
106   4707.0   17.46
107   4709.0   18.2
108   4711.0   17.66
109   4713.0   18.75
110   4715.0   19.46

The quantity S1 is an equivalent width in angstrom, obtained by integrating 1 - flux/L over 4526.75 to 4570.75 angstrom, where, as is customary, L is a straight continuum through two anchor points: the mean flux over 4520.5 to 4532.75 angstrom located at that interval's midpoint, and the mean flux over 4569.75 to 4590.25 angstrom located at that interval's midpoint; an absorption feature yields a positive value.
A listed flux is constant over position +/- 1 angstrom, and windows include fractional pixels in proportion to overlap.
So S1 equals 1.2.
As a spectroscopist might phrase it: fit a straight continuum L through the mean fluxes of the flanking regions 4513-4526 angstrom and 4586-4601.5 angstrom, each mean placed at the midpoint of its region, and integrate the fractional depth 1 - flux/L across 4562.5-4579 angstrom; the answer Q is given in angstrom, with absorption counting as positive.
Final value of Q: 0.9 angstrom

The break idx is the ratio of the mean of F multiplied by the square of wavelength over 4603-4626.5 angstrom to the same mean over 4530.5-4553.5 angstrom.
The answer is 1.2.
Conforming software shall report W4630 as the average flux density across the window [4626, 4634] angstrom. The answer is 19.3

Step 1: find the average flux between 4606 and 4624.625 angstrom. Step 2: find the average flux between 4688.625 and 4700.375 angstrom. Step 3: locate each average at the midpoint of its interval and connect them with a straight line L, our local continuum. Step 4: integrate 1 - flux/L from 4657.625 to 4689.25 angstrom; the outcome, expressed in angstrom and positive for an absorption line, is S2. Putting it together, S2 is 1.5 angstrom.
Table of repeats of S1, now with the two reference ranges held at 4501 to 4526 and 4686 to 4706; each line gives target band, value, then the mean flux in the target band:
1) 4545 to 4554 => 0.9 angstrom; 16.3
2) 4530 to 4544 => 0.9 angstrom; 17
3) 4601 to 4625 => -0.9 angstrom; 18.7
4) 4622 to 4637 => -1.5 angstrom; 19.8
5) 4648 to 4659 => 0.3 angstrom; 17.4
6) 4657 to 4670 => -0.1 angstrom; 18.1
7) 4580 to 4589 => -0.5 angstrom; 19.1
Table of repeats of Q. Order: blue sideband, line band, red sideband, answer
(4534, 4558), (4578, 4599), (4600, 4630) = -0.7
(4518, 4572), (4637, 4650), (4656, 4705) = -0.5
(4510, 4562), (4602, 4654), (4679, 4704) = -2.6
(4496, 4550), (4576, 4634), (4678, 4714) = -3.8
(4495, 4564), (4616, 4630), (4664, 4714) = -1.4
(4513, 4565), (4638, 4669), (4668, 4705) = -0.8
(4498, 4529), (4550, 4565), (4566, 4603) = -0.2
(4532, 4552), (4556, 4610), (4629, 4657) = -2.6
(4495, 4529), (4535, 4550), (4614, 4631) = 1.2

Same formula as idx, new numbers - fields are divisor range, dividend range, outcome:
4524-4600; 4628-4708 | 1.07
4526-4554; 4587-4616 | 1.14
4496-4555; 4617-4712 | 1.12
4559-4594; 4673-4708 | 1.02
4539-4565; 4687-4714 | 1.09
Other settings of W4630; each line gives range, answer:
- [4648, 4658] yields 17.4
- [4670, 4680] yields 16.6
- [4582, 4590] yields 19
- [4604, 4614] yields 18.4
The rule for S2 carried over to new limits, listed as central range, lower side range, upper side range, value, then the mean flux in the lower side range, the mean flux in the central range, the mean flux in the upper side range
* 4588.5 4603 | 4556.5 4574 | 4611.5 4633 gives 0.23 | 17.8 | 18.3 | 19.3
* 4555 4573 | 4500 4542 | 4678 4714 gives -0.11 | 17.6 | 17.8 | 18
